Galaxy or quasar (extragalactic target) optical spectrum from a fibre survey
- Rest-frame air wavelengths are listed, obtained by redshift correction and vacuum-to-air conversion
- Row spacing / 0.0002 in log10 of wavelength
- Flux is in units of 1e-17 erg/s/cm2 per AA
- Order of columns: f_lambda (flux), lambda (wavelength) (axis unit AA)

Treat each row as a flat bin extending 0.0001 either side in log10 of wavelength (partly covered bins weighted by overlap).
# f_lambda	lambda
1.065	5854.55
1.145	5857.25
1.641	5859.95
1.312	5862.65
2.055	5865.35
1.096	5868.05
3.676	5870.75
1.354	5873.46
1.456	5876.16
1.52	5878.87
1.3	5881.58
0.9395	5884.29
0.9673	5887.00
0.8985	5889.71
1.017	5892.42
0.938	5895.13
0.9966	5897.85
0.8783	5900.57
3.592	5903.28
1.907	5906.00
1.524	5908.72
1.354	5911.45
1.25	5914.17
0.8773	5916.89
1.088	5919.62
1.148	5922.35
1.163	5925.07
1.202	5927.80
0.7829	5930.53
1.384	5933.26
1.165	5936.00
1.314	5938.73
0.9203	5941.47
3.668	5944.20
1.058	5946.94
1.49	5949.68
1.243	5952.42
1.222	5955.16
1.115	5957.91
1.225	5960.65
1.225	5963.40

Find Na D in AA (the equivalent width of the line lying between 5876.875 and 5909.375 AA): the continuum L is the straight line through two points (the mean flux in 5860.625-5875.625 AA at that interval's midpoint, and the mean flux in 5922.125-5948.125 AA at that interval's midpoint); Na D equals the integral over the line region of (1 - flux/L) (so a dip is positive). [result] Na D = 5.8 AA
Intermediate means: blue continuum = 1.86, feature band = 1.37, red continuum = 1.39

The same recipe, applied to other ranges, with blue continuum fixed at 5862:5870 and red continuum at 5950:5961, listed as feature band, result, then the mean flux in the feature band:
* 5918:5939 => 3.3 AA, 1.14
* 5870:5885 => -0.4 AA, 1.66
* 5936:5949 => -3.8 AA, 1.67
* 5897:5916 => -2.2 AA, 1.64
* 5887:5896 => 3.4 AA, 0.955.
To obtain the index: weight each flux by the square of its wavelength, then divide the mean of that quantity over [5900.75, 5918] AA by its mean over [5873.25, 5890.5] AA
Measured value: 1.43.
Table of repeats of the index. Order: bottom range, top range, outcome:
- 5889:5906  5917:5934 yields 0.77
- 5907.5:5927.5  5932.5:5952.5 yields 1.31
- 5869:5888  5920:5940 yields 0.74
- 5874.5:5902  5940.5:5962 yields 1.39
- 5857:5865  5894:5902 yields 0.66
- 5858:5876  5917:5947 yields 0.76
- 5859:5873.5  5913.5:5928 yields 0.59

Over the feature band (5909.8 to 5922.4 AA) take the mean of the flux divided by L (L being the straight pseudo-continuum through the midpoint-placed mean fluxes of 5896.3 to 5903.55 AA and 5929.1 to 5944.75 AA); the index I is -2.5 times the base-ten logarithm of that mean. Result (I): 0.28 mag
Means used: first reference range 1.53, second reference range 1.43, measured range 1.15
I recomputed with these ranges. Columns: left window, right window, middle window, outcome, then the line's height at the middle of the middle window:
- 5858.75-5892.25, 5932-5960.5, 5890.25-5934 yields 0.127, 1.47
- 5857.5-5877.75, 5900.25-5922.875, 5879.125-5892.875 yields 0.493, 1.67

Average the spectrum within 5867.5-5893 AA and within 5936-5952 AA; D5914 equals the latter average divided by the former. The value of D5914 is 1.12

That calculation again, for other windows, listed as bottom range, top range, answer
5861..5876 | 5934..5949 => 0.87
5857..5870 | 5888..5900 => 0.61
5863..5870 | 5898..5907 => 1.15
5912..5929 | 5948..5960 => 1.11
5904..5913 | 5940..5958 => 0.90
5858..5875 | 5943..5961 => 0.86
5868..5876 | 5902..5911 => 1.06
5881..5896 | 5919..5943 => 1.15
